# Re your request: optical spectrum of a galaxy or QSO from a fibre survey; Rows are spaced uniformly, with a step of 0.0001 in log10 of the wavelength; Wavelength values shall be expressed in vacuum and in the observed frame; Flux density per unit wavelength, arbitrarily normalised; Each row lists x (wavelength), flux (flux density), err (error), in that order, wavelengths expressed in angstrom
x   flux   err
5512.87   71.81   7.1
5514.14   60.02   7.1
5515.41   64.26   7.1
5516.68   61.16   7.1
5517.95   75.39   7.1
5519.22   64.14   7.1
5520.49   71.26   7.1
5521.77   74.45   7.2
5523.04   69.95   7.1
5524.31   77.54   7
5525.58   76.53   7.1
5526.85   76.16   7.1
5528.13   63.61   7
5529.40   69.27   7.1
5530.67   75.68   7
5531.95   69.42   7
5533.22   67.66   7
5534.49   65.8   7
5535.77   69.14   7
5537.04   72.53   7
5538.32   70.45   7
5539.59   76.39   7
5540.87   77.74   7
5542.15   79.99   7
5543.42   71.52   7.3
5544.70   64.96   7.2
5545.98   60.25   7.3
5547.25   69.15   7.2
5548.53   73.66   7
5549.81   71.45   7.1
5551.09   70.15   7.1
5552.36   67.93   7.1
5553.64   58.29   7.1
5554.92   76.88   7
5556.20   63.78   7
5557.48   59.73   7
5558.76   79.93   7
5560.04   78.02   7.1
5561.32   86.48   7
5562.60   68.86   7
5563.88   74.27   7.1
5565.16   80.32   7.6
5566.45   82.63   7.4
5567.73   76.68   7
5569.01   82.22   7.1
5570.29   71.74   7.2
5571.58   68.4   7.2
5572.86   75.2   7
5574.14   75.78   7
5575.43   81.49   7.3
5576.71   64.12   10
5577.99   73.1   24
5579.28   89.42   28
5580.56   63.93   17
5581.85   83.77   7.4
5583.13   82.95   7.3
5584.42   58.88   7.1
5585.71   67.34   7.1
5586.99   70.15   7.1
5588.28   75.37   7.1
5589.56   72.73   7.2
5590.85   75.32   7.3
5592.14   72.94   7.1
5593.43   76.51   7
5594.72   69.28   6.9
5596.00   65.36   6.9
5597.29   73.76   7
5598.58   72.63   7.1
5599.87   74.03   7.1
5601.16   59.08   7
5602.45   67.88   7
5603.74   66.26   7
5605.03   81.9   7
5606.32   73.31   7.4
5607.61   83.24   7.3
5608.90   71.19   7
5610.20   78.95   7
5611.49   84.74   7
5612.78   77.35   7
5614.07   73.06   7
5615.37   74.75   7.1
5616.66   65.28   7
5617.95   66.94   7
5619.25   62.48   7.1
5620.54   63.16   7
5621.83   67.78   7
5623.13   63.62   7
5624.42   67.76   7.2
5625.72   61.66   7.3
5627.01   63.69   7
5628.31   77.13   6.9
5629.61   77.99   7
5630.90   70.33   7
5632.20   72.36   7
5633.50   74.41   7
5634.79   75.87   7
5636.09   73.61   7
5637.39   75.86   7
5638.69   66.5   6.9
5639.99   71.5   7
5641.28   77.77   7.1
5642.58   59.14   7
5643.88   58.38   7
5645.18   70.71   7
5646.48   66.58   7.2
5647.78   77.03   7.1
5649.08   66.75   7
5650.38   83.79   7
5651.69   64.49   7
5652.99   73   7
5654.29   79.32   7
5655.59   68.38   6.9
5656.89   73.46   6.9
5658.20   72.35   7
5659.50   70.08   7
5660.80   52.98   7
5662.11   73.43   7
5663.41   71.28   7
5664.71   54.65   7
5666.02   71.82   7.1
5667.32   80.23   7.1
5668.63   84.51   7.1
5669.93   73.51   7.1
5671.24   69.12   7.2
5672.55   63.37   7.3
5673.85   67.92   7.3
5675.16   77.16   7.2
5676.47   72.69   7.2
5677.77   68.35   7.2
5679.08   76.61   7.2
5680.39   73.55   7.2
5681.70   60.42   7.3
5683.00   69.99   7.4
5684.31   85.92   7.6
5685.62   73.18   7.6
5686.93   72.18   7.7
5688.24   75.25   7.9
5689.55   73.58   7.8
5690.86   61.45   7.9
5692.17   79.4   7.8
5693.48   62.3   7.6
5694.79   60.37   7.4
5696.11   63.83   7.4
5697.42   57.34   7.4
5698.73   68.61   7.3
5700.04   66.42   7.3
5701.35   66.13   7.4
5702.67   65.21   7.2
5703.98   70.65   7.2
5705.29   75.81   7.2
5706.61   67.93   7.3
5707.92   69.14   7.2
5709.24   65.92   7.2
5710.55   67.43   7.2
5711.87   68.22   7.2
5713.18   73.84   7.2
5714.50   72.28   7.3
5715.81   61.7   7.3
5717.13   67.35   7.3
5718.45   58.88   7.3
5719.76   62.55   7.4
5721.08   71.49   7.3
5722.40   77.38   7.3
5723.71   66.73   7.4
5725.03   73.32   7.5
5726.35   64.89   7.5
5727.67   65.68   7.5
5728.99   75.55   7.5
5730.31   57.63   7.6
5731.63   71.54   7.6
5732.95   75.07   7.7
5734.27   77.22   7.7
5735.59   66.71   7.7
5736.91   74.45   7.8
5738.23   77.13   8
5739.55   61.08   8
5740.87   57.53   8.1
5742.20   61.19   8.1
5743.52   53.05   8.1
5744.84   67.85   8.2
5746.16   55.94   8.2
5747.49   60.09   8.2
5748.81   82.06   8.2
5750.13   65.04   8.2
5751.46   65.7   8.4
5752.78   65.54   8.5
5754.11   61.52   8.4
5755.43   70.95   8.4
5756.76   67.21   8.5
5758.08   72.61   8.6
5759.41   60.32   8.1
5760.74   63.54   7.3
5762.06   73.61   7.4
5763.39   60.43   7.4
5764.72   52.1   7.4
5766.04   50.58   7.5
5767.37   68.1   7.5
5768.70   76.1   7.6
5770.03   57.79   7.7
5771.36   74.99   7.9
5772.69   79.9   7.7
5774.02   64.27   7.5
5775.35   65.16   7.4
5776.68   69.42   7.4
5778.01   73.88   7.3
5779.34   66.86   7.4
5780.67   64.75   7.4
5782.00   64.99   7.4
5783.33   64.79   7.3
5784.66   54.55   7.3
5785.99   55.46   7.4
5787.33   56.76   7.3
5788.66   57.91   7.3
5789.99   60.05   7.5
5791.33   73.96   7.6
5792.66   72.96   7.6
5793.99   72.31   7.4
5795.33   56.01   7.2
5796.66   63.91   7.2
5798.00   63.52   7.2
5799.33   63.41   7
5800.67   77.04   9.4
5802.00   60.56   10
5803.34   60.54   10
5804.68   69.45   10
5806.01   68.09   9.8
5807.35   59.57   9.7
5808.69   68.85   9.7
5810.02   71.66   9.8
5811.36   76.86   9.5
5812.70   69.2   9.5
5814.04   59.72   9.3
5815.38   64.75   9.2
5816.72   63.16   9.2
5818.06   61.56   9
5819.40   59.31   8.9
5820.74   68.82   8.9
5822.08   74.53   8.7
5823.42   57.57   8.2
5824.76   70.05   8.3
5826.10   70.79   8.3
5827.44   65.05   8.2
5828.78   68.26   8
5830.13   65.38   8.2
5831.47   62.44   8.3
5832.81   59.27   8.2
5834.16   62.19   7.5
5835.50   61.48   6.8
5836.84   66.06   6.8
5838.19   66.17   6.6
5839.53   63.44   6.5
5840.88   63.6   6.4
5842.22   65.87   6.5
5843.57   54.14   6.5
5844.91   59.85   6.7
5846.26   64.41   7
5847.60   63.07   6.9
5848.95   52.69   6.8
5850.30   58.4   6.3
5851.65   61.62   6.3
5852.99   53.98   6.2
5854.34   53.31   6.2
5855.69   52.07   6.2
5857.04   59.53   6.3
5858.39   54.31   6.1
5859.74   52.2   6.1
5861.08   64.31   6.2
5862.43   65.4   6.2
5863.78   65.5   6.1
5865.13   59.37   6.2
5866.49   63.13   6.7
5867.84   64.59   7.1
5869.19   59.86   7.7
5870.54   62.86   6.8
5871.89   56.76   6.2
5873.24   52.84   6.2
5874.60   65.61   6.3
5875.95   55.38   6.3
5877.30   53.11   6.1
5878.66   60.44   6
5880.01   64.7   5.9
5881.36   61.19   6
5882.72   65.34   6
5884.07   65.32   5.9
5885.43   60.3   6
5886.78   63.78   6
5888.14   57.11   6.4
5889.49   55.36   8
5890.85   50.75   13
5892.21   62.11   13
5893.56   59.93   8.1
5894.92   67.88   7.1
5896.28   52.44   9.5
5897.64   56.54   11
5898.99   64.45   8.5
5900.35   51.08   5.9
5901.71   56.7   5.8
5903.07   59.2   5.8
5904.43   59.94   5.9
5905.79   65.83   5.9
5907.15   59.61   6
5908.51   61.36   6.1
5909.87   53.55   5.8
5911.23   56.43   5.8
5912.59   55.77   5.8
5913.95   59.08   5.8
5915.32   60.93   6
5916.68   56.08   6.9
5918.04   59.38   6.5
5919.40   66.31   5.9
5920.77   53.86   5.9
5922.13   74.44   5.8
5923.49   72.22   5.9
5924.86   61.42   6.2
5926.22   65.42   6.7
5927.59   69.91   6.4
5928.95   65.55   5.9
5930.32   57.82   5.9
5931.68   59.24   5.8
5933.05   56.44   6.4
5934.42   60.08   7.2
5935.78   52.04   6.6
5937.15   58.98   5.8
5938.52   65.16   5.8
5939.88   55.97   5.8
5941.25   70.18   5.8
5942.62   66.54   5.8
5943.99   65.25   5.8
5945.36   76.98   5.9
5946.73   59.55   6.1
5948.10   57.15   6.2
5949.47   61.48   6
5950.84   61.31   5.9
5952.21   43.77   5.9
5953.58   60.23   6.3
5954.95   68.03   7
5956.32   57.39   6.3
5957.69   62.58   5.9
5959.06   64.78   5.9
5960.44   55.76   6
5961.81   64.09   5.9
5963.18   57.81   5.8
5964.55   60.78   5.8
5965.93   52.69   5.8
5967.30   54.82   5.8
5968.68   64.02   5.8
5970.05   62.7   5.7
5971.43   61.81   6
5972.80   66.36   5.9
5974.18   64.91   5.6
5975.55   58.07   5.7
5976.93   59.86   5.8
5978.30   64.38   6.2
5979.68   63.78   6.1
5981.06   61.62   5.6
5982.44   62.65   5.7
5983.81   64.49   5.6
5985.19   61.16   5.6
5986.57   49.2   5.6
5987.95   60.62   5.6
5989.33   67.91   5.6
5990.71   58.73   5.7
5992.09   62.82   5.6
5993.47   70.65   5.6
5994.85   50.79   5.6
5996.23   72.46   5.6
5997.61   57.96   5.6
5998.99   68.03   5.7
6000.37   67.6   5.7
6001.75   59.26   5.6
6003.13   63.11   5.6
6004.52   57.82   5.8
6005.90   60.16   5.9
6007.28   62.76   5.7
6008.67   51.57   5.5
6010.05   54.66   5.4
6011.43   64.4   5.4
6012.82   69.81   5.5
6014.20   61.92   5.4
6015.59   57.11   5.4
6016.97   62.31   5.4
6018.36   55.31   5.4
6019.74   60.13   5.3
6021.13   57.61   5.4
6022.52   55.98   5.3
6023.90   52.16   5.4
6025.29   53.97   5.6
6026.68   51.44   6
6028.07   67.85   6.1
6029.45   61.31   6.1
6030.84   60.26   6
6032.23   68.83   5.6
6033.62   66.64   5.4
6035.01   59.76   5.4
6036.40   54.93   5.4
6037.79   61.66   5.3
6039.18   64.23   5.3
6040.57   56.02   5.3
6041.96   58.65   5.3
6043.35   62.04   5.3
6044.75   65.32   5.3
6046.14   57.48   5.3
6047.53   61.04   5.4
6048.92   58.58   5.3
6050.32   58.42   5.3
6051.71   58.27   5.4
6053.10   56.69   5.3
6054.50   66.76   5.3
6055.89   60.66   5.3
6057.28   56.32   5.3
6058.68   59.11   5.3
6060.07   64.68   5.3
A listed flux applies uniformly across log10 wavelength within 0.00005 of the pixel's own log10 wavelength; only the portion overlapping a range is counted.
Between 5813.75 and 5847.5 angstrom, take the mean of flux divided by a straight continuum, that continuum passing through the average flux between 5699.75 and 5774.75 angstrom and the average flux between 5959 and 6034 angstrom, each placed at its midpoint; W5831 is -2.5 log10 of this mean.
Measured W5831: 0.015 mag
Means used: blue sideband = 67.1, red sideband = 60.8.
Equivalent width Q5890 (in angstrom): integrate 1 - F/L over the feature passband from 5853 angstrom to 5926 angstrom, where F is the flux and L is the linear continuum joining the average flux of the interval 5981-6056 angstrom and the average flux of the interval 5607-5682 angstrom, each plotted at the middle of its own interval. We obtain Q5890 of 4.95 angstrom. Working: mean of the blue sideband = 71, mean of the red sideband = 60.6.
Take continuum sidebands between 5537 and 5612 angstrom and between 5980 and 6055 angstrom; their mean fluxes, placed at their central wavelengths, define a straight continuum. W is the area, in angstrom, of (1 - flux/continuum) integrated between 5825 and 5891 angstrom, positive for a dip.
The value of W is 4.38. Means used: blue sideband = 73.1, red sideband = 60.6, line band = 60.8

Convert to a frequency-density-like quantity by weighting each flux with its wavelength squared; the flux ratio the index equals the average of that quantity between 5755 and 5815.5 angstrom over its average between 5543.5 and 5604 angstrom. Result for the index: 1.0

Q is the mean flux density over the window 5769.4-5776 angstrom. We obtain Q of 68.5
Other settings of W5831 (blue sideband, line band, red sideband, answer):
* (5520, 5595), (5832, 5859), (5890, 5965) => 0.06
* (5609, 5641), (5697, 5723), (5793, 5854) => 0.01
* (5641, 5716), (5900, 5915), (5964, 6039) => 0.09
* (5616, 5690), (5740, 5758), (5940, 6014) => 0.06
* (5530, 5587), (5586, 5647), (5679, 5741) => 0.00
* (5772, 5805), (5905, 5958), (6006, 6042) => 0.01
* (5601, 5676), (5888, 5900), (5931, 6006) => 0.09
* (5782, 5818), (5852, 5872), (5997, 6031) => 0.07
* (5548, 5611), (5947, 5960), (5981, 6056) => 0.05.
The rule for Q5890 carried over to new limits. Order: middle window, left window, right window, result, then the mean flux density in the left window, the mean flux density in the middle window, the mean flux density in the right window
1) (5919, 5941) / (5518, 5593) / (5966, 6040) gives 0.2 angstrom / 72.6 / 62.3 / 60.9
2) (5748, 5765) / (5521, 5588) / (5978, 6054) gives 0.2 angstrom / 72.6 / 66.5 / 60.6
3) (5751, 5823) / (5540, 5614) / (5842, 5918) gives -2.3 angstrom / 73.2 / 65.5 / 59.2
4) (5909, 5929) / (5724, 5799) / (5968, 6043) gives 0.3 angstrom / 65.8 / 61.9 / 61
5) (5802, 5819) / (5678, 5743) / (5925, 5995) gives 0.0 angstrom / 68.7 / 65.8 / 61.3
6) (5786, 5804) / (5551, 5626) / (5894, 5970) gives 0.3 angstrom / 72.5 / 64.2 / 60.7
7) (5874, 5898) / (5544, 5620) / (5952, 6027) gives 1.4 angstrom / 72.6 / 59.9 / 60.5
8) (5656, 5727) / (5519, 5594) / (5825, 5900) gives -2.1 angstrom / 72.7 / 69.3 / 60.7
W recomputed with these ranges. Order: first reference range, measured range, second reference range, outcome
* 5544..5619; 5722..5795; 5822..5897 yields -1.1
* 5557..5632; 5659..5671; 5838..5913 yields -0.1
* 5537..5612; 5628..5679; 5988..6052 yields -0.2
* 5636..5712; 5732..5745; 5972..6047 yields 0.2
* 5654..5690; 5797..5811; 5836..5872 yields -0.7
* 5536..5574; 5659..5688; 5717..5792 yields -1.0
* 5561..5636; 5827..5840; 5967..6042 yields 0.4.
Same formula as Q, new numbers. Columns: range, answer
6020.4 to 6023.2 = 56.7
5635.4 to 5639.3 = 72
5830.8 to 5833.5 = 60.8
